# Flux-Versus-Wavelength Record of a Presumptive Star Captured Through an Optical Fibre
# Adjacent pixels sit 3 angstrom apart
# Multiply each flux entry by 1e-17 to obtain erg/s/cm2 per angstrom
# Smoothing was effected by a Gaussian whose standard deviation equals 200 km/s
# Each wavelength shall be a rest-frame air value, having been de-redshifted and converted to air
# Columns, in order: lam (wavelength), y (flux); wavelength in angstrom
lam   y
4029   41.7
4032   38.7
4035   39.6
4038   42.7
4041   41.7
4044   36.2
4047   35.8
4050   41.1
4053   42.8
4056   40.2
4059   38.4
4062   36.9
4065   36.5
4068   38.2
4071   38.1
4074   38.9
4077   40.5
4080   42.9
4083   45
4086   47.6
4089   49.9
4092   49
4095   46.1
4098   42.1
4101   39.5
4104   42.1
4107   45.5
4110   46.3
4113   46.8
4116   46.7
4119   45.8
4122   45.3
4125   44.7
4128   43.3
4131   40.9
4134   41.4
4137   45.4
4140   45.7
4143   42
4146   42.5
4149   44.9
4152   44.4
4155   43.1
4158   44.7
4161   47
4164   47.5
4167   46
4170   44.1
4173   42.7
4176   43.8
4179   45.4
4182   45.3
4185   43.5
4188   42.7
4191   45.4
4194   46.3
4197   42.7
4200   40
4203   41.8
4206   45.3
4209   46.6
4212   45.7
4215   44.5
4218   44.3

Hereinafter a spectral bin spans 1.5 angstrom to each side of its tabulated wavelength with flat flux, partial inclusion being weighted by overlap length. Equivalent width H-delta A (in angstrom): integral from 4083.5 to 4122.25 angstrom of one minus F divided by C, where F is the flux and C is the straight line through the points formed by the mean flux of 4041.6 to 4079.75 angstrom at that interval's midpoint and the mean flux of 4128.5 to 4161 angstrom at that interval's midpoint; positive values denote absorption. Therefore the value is -4.1 angstrom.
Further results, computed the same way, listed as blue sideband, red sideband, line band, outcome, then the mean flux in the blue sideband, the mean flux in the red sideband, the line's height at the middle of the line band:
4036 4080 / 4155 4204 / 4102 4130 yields -2.2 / 39.3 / 44.3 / 41.7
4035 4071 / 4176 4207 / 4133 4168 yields -1.8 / 39.1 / 43.8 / 42.4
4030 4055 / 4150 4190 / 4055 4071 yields 1.0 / 39.9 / 44.6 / 40.6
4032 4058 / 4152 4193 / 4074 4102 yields -2.0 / 39.9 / 44.7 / 41.5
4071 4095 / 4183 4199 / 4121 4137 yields 0.4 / 44.5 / 44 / 44.3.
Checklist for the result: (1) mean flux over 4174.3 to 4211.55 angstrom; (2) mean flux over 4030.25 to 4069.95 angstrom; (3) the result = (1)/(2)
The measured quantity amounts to 1.13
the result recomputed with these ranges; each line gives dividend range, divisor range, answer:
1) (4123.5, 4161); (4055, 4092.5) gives 1.05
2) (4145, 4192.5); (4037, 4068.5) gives 1.14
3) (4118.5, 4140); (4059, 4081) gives 1.13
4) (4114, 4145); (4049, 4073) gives 1.13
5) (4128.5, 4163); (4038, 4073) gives 1.13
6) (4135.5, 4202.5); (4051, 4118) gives 1.04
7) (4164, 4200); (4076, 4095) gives 0.96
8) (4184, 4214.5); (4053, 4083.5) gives 1.11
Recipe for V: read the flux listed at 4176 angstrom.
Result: 43.8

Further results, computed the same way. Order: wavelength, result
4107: 45.5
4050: 41.1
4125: 44.7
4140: 45.7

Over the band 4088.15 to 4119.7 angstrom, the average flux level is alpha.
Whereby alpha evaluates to 45.3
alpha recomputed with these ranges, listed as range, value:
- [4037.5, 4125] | 42.4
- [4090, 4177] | 44.5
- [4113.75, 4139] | 44.3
